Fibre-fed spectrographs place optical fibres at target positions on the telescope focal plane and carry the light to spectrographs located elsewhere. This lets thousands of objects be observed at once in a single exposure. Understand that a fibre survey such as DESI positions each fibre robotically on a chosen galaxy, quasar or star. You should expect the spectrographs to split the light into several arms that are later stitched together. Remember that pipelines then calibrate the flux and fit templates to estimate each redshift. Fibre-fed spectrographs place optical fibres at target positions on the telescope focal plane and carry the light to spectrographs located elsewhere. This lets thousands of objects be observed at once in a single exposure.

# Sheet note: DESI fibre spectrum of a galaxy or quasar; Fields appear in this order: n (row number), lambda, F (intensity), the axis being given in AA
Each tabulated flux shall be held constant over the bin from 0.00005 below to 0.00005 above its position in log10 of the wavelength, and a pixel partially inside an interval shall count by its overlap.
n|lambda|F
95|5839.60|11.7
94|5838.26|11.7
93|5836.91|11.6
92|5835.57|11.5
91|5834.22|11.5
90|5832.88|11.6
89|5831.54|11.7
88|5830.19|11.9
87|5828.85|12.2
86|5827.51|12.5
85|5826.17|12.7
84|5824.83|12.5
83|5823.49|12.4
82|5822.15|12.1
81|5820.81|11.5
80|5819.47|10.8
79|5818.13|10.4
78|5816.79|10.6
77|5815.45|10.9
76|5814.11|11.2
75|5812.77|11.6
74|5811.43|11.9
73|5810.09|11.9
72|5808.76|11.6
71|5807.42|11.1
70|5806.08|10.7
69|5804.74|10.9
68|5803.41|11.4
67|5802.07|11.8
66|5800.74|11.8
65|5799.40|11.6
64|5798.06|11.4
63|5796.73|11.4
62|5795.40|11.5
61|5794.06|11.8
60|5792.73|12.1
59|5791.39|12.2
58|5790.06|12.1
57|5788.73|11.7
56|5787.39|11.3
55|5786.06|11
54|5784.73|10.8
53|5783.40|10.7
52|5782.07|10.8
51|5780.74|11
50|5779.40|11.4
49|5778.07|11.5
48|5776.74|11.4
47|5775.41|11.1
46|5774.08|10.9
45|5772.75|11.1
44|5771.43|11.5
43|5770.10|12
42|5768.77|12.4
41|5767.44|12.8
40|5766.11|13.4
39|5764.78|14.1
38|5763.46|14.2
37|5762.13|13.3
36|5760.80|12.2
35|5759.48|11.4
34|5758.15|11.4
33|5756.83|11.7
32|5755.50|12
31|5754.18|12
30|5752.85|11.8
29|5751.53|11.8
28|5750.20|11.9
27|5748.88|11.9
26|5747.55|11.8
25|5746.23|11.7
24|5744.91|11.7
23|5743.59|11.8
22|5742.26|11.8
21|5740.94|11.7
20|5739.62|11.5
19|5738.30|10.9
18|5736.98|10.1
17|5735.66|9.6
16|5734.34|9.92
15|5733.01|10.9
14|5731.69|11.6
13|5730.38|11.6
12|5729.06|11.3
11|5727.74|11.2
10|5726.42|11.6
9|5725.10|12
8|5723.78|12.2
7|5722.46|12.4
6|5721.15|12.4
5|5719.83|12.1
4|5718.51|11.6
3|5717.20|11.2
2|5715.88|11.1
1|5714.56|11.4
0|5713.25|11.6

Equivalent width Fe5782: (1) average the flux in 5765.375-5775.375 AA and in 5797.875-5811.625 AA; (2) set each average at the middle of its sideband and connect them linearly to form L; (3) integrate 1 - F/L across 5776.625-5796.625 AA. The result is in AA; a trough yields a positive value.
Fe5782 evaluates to 0.51 AA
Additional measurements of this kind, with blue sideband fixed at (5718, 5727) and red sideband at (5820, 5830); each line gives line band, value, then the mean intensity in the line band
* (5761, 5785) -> 0.4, 11.9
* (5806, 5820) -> 1.2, 11.2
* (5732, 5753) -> 1.4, 11.3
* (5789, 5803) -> 0.5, 11.8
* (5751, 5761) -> 0.3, 11.8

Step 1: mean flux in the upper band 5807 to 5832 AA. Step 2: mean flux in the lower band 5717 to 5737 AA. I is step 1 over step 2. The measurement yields 1.02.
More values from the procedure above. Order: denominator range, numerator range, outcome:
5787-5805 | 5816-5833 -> 1.01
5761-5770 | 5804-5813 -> 0.86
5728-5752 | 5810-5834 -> 1.03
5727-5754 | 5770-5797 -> 1.00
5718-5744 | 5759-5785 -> 1.05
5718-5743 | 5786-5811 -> 1.02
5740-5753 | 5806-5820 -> 0.95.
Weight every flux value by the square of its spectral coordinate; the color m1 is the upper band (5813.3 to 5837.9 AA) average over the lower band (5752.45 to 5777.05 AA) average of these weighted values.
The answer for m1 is 0.98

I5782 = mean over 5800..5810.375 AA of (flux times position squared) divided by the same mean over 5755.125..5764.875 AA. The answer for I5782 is 0.9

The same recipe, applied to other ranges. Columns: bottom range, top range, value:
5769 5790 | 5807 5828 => 1.04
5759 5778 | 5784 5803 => 0.95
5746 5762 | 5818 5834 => 1.03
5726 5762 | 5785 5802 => 1.03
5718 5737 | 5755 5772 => 1.11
